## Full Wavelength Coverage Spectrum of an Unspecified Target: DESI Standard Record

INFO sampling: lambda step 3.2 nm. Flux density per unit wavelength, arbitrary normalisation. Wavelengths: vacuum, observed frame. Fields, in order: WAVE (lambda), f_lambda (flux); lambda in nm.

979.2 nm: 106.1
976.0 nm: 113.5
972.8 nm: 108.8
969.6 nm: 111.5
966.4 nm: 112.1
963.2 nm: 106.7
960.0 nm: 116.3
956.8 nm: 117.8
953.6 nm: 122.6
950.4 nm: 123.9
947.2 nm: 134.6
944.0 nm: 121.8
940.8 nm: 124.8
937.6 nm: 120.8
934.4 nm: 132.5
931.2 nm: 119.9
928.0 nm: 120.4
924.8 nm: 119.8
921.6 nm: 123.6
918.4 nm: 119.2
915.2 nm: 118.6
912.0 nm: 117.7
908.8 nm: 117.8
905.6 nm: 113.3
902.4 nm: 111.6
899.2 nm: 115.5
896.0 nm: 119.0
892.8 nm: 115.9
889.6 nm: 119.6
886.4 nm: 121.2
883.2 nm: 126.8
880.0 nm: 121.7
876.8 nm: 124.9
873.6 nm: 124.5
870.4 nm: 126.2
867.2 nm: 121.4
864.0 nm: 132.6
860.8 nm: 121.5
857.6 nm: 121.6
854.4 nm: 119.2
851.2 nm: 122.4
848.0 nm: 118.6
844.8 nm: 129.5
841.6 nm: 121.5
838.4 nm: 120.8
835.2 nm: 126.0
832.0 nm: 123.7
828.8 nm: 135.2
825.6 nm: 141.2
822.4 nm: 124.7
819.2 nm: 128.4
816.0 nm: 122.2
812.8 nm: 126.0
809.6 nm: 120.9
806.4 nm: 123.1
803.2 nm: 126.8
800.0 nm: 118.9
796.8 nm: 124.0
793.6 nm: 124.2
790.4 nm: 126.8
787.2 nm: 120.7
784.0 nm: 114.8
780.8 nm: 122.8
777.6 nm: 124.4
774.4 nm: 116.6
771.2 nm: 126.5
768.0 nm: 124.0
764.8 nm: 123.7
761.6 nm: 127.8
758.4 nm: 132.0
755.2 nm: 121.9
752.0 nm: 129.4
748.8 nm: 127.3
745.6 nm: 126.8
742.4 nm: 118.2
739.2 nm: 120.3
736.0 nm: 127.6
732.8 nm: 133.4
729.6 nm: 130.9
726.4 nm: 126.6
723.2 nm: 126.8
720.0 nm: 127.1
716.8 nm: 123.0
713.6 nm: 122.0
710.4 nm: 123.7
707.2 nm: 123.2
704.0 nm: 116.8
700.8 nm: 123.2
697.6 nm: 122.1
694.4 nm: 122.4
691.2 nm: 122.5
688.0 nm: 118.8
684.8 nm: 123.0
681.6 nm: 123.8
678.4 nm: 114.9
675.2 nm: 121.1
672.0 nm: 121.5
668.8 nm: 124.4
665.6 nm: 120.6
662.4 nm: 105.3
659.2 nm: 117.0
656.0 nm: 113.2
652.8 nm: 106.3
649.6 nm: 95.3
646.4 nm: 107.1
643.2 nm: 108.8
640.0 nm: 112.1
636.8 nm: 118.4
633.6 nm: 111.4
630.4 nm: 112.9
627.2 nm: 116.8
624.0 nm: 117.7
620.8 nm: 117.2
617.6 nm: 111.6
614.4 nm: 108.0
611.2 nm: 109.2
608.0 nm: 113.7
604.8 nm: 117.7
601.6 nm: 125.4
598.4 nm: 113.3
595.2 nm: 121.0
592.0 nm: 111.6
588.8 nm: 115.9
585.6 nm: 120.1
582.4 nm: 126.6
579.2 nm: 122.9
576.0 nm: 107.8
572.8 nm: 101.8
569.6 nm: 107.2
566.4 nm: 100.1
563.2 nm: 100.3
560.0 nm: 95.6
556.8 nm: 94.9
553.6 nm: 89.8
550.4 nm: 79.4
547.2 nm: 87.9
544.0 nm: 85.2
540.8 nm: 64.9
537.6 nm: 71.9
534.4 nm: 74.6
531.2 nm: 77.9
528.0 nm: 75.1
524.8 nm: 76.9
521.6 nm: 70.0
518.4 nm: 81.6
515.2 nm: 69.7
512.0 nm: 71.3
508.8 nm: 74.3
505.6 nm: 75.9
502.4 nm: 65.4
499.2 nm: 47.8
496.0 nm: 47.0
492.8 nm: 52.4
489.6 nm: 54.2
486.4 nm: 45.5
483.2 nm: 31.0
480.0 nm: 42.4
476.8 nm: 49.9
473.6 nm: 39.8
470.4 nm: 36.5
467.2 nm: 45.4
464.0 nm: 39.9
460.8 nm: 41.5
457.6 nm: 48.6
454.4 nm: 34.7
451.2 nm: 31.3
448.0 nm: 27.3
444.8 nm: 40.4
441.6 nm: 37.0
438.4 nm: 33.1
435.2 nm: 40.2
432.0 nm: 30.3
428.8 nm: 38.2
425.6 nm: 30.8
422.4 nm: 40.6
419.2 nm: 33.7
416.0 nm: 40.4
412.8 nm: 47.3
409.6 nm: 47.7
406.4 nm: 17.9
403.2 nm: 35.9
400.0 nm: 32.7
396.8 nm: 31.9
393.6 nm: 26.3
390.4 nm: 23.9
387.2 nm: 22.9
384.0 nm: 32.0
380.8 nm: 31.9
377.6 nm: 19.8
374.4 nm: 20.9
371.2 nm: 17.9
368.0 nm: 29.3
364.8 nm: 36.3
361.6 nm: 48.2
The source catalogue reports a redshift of 0.26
